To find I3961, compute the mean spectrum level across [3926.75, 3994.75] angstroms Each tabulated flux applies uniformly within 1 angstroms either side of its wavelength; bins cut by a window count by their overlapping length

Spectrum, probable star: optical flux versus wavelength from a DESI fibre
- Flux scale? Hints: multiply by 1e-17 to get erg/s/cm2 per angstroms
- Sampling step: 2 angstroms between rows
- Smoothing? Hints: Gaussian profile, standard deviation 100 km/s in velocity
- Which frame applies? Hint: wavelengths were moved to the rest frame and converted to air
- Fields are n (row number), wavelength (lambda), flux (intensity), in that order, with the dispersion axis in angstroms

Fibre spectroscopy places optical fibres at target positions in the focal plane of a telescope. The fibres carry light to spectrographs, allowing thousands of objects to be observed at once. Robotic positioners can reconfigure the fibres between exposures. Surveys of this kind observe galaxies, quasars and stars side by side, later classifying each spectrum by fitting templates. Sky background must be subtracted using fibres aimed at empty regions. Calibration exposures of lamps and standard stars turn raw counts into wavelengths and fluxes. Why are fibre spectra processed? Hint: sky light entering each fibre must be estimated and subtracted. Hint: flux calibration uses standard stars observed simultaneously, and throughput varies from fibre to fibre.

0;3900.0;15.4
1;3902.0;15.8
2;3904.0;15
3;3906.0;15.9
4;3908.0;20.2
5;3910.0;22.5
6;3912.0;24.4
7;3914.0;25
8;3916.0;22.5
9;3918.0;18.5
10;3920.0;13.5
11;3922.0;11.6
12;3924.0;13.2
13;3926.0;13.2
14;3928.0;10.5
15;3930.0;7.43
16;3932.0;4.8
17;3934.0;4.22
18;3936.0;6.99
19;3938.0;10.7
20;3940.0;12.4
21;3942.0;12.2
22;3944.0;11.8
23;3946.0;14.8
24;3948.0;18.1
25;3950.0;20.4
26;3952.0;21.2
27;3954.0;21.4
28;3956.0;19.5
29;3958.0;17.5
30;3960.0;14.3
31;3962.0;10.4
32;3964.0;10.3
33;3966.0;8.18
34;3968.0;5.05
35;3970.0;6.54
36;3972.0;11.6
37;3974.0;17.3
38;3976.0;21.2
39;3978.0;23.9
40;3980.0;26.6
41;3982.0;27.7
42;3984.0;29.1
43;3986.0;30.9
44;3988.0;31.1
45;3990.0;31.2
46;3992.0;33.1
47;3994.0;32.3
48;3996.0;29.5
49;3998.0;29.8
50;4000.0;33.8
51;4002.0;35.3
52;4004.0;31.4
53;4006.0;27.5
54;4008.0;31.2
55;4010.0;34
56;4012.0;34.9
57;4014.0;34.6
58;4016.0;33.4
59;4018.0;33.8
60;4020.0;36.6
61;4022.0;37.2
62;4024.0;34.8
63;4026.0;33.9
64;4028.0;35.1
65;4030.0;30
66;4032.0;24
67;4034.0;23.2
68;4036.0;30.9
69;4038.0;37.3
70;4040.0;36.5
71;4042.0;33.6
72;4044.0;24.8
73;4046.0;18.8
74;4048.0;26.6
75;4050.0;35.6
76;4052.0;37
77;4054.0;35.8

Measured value 17.1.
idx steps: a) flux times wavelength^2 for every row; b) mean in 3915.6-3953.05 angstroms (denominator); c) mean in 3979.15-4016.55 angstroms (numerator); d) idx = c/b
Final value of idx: 2.51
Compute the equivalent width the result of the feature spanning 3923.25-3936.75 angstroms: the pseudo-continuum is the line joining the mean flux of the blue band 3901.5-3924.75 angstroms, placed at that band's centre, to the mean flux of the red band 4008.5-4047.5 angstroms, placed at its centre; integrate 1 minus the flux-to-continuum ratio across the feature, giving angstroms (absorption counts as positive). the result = 7.7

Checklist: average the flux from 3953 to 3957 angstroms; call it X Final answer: 20.4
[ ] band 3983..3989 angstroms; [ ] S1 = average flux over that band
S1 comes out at 30.4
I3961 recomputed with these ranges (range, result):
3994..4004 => 32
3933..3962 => 14.5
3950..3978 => 14.8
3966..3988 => 20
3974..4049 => 30.6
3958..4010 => 23.7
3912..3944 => 12.8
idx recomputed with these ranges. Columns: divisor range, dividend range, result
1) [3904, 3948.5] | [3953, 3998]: 1.52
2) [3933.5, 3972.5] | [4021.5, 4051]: 2.46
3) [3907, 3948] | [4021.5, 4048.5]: 2.28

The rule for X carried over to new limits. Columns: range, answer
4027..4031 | 32.5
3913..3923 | 18.2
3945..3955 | 19.2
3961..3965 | 10.4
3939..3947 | 12.8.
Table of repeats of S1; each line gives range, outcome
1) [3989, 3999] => 31.2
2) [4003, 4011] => 31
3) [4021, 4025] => 36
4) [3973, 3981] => 22.2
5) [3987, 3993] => 31.8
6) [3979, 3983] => 27.1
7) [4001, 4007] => 31.4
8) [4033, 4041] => 32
